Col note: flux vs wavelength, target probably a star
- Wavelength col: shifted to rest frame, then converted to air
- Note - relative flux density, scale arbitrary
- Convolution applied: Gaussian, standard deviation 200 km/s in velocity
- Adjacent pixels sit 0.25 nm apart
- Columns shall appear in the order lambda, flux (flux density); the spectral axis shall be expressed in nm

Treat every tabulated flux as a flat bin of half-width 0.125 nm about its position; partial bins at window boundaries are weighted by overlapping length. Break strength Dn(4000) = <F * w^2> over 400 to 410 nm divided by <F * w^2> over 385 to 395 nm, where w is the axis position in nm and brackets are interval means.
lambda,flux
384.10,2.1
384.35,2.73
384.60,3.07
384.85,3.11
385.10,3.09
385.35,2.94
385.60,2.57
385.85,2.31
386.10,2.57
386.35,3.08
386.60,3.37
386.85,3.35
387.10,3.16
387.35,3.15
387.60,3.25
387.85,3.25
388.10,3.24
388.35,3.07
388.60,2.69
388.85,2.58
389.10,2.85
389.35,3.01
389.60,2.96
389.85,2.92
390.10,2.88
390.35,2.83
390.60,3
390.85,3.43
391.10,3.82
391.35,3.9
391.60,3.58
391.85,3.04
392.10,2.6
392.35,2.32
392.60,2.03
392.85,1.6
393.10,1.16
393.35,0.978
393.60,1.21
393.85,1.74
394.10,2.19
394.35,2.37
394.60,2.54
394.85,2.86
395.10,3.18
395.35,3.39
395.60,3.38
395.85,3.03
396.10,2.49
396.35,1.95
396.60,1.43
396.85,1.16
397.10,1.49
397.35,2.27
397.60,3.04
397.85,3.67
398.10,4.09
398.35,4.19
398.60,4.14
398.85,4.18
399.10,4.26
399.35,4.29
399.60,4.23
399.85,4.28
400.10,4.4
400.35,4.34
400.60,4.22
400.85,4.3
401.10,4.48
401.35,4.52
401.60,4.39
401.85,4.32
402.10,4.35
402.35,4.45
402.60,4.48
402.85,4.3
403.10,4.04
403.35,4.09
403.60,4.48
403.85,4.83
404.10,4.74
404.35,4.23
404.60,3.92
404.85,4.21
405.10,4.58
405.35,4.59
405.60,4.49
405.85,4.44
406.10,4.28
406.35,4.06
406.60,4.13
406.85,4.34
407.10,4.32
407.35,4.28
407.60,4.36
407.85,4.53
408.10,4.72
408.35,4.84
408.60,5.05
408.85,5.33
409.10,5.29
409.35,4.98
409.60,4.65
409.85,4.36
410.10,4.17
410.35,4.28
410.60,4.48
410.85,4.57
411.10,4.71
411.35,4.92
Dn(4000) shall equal 1.76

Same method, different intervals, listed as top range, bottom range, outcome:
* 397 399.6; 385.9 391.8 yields 1.22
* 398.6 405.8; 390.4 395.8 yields 1.76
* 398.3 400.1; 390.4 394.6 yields 1.80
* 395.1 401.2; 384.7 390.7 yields 1.22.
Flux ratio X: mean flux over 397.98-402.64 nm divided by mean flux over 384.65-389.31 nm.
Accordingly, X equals 1.44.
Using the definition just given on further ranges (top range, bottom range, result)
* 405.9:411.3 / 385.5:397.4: 1.72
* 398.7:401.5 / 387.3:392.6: 1.42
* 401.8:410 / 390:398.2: 1.75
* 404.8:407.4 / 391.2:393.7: 1.92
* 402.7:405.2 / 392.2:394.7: 2.39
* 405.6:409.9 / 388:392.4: 1.50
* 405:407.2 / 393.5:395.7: 1.71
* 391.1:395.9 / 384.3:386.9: 0.86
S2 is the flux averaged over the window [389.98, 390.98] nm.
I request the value 3.04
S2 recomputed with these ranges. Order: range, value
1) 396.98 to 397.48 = 1.9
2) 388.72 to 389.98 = 2.86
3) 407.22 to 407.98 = 4.39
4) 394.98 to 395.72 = 3.32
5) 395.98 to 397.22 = 1.7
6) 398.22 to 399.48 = 4.21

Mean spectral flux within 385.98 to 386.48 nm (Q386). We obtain 2.83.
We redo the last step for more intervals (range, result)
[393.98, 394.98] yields 2.49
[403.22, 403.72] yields 4.28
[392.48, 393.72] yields 1.39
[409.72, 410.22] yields 4.27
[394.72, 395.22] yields 3.01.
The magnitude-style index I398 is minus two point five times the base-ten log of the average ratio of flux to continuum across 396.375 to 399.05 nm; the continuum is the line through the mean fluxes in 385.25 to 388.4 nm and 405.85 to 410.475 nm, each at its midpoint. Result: 0.28 mag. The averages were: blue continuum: 3.02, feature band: 2.96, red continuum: 4.55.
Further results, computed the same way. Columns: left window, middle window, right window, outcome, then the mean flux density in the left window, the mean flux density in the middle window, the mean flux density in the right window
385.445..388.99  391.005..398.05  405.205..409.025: 0.39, 2.97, 2.46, 4.53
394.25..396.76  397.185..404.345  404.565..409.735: -0.19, 2.64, 4.18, 4.55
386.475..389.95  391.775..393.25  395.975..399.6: 0.43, 3.06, 2.07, 3.09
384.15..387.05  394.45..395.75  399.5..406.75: 0.21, 2.91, 3.06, 4.35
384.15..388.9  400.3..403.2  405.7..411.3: -0.07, 2.97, 4.35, 4.56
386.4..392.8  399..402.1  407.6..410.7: -0.10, 3.03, 4.34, 4.71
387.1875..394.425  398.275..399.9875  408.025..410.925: -0.18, 2.68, 4.23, 4.73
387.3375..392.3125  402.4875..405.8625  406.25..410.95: -0.04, 3.09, 4.39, 4.57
